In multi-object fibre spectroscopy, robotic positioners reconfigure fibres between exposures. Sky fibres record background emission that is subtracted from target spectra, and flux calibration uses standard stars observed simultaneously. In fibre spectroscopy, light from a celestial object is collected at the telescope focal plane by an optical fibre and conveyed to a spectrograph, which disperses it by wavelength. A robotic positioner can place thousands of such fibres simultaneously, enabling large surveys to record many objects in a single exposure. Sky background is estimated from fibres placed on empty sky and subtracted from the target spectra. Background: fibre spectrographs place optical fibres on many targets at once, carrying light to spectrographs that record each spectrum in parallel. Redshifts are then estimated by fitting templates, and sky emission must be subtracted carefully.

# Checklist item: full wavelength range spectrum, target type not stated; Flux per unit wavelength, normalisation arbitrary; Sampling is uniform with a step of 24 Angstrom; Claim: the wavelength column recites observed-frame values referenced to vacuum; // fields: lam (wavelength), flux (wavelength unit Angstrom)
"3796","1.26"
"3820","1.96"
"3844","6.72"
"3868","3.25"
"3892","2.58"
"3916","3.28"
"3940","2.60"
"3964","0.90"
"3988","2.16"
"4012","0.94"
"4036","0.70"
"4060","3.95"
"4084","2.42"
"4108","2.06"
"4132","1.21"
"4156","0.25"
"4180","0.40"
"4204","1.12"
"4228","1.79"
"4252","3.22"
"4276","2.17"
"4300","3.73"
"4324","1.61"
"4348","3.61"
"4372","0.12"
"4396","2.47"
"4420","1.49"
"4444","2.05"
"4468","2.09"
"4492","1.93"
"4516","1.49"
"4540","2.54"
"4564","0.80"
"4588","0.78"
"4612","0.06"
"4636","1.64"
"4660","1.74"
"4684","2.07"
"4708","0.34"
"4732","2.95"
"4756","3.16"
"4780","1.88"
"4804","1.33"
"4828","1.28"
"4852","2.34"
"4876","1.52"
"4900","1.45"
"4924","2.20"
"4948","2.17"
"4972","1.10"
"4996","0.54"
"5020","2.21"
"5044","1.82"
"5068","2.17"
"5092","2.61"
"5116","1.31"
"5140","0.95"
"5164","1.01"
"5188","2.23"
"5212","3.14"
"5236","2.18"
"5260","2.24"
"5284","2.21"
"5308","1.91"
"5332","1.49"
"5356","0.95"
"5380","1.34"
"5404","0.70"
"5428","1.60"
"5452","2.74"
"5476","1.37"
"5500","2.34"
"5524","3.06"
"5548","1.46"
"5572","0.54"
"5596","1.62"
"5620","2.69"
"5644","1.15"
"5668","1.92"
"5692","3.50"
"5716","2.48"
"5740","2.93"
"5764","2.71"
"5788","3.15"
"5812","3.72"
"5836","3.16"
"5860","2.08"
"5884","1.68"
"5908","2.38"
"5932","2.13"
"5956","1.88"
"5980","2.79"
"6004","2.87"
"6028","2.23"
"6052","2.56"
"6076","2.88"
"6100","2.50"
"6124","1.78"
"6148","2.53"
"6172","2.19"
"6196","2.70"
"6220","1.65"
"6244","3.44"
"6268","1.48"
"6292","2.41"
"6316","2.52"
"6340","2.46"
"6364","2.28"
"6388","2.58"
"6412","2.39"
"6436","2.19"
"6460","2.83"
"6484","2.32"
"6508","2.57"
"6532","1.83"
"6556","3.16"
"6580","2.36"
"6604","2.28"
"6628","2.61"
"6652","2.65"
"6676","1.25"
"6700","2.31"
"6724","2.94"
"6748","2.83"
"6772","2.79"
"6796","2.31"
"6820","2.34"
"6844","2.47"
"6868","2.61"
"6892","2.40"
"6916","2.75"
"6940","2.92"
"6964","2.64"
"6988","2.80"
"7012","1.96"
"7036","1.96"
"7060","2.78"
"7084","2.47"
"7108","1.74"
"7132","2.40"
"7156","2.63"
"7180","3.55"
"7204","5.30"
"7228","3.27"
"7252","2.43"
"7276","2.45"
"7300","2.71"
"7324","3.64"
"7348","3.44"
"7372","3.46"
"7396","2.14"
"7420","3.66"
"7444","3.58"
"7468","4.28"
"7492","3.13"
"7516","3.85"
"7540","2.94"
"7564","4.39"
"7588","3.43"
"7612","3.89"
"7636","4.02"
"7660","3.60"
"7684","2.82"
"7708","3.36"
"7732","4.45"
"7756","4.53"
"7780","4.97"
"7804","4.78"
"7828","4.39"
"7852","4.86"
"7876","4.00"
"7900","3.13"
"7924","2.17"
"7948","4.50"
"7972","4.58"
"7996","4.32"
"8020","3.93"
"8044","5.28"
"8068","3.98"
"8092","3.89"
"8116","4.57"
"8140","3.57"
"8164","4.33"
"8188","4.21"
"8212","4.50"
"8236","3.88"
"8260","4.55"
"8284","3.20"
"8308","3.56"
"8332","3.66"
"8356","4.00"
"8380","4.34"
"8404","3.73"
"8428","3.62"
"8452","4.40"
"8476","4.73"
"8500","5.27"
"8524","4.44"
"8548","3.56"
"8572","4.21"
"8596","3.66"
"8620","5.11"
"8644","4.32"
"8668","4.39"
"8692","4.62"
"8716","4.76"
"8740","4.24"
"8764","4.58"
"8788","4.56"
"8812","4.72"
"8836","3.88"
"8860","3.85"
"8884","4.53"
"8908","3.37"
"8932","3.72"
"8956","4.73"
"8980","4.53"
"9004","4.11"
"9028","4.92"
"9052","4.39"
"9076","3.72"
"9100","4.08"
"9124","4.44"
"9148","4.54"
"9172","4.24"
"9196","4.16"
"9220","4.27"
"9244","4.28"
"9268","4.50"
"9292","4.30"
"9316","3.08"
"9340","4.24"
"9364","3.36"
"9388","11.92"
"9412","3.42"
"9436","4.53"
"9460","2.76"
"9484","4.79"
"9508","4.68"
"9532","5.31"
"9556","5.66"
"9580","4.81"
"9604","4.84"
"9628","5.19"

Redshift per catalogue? 0.930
